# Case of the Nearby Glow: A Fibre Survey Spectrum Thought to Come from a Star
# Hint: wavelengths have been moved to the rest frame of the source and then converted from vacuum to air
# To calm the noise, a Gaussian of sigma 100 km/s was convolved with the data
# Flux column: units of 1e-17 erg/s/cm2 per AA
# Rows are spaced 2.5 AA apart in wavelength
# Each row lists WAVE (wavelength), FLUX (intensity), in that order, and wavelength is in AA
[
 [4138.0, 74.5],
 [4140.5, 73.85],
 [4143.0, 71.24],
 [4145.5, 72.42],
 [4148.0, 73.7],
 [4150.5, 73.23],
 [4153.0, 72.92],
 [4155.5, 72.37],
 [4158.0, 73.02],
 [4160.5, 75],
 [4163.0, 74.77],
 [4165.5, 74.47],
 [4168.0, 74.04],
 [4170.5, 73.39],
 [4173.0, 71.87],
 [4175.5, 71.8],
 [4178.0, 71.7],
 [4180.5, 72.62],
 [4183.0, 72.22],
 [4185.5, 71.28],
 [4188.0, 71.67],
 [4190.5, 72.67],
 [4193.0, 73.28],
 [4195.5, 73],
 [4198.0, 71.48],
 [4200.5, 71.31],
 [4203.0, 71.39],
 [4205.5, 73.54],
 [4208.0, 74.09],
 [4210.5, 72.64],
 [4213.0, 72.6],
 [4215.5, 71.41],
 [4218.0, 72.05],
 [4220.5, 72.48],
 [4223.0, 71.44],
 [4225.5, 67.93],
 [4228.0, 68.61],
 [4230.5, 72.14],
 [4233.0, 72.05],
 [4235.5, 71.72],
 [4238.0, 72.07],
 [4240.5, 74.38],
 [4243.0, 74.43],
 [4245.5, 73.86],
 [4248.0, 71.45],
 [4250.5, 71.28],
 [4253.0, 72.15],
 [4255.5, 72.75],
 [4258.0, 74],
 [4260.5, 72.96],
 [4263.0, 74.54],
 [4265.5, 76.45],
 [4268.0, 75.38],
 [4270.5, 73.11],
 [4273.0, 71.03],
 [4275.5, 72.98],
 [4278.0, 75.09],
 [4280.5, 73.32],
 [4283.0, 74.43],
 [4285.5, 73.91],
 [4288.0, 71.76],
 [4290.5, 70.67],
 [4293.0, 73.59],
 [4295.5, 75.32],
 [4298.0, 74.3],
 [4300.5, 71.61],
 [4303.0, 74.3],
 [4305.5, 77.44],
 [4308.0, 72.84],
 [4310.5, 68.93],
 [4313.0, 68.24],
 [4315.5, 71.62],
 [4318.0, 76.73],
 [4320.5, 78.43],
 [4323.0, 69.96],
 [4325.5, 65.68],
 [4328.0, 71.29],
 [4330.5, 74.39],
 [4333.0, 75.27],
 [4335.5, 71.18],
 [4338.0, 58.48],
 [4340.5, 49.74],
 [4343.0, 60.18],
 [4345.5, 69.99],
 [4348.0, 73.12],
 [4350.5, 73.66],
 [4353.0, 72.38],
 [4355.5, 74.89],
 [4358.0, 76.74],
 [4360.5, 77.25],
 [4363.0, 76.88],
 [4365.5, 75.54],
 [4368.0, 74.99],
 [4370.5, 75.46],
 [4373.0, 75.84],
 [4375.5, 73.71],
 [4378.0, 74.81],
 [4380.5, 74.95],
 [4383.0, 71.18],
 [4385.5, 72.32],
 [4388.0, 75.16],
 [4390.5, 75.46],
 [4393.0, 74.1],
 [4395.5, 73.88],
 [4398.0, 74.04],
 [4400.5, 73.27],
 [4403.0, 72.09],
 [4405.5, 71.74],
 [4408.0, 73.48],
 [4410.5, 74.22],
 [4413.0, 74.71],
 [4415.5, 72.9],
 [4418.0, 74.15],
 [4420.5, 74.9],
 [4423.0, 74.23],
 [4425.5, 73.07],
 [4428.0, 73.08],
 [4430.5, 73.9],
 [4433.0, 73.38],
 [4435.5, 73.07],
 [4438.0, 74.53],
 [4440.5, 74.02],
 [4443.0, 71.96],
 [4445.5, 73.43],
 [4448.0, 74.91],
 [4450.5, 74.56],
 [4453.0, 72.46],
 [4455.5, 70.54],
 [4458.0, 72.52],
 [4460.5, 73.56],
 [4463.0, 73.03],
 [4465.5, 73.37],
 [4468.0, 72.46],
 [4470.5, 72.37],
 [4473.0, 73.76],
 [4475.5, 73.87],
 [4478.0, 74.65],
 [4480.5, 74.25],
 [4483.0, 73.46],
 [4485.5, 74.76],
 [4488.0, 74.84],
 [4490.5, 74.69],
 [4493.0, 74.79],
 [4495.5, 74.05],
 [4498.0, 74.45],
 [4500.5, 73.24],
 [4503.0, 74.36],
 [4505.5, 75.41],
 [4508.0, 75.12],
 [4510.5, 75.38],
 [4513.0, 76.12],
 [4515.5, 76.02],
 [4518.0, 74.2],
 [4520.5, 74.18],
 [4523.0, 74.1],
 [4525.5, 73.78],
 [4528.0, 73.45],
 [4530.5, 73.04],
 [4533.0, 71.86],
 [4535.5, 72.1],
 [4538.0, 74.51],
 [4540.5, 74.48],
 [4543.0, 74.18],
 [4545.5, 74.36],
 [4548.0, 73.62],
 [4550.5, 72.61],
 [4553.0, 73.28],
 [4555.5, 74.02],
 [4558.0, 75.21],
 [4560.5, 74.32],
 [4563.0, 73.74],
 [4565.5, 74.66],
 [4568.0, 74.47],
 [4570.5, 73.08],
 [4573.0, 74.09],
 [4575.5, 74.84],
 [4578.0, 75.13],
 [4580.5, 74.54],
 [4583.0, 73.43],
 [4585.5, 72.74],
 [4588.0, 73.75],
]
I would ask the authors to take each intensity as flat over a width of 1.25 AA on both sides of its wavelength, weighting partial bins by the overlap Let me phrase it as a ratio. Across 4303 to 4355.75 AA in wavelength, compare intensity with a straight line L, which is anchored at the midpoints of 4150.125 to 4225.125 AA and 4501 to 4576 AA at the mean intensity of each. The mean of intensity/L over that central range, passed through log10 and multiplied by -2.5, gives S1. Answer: 0.05 mag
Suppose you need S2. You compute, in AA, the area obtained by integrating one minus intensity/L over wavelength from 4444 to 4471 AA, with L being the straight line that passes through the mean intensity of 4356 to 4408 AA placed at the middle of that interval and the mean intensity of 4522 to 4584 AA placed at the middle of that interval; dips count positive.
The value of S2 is 0.4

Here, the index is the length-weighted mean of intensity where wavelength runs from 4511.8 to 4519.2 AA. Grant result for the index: 75.5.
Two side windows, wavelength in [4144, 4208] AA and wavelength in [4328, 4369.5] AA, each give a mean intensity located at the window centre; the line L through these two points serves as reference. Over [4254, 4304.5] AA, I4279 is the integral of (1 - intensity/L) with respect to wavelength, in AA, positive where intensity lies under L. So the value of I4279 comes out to -1.3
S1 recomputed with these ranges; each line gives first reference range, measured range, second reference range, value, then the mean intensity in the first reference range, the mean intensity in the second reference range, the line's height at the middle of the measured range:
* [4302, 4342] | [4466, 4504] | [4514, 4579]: -0.02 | 70.2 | 74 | 72.9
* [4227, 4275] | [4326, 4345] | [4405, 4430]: 0.11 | 72.9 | 73.7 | 73.3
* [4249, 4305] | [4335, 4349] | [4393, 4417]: 0.16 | 73.5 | 73.4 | 73.4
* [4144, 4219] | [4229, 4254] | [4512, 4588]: 0.01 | 72.7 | 74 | 72.9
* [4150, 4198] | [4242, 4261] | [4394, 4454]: 0.00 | 72.9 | 73.6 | 73.1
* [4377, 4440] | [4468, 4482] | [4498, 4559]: 0.00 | 73.7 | 74.1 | 73.9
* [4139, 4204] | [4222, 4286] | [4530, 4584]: 0.00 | 72.7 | 73.9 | 73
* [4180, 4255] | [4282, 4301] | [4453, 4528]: -0.01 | 72.1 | 74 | 72.6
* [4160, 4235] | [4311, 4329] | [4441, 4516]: 0.02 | 72.3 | 73.9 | 73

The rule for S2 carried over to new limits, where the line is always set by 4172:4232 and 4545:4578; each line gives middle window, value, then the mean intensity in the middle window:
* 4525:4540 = 0.1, 73.2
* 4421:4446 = -0.1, 73.5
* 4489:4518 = -0.4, 74.8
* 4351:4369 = -0.6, 75.5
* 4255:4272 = -0.5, 74.2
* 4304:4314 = 0.1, 72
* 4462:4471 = 0.1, 72.8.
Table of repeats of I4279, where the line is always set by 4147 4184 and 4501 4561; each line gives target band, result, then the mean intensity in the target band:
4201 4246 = 0.73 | 72.1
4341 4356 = 0.86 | 69.4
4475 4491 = -0.08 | 74.4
